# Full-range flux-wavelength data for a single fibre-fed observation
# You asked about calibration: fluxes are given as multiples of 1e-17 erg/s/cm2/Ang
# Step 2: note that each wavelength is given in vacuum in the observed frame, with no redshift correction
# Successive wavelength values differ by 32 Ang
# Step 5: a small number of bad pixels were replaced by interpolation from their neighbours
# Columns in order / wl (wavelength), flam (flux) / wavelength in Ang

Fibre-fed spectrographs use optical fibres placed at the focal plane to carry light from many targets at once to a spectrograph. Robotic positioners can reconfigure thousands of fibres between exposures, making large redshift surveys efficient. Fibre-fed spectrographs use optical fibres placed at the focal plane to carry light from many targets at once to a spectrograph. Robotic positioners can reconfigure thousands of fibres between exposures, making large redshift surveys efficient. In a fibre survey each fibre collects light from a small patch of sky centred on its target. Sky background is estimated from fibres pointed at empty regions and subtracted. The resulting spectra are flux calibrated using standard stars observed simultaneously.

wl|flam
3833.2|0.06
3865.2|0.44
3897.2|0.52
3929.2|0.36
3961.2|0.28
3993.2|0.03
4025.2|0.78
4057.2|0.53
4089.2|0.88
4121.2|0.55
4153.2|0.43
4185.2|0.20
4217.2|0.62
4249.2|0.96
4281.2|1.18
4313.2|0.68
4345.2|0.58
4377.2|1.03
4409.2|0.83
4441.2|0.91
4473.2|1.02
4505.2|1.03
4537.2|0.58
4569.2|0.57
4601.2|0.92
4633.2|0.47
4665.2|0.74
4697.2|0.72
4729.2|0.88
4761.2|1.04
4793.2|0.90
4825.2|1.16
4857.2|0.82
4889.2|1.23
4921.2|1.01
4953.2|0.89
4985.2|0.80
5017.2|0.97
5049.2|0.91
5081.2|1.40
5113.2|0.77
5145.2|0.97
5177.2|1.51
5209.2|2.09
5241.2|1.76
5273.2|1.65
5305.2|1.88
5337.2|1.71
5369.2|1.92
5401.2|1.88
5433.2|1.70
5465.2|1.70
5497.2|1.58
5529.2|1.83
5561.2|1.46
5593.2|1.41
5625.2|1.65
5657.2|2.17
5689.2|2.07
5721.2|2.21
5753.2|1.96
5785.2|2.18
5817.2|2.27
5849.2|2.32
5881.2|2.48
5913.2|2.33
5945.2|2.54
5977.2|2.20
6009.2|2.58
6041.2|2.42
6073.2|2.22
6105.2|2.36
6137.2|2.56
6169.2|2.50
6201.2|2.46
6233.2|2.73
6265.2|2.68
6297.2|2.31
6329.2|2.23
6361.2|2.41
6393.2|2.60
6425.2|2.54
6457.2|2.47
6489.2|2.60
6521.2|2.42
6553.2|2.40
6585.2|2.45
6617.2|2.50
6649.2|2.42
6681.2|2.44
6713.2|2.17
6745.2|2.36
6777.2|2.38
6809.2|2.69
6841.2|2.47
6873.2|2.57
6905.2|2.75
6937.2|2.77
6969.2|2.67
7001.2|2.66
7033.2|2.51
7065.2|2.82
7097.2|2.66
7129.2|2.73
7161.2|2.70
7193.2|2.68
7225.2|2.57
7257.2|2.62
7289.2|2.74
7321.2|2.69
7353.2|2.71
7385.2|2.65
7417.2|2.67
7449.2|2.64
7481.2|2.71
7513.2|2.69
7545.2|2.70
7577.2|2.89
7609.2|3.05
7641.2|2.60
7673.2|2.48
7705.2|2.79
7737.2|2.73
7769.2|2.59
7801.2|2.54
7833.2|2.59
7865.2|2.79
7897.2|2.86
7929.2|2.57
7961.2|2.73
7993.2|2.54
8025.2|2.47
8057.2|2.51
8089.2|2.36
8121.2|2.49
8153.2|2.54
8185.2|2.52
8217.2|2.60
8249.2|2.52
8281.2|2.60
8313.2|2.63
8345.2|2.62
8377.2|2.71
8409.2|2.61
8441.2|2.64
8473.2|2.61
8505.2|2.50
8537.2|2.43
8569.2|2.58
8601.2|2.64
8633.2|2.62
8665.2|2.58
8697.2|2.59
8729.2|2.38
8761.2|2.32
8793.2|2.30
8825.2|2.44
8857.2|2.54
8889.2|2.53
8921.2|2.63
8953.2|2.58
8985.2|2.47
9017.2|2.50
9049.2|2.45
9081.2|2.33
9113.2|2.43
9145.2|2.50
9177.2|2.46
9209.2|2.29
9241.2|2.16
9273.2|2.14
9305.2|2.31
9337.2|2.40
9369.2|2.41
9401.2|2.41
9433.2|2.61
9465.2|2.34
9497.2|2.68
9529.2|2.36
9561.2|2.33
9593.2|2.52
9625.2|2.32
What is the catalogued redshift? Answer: 0.298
